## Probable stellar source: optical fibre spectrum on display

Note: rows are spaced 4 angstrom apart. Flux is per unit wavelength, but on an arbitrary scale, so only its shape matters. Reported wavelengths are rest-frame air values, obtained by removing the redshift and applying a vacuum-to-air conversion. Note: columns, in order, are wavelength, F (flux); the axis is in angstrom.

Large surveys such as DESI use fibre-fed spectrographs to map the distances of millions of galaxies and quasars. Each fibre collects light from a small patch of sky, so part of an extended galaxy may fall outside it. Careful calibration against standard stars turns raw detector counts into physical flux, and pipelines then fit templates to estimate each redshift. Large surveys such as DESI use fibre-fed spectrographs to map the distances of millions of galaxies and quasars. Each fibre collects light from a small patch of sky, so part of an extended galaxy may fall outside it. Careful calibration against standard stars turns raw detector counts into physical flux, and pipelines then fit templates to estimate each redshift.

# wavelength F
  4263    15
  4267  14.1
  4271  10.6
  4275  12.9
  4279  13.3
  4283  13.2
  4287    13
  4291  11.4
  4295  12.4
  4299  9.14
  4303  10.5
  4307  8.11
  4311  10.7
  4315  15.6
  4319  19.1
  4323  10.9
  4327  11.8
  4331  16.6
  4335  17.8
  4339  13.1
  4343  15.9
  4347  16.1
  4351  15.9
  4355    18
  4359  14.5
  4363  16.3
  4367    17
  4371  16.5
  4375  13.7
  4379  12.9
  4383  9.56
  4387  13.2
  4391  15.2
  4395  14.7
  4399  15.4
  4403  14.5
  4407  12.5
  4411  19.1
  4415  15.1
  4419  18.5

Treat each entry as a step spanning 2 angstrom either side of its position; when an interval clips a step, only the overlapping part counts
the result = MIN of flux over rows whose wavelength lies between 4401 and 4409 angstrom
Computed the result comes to 12.5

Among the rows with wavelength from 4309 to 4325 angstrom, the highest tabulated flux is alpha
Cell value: 19.1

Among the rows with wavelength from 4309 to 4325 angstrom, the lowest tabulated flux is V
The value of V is 10.7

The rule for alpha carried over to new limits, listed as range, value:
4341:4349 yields 16.1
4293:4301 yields 12.4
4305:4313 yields 10.7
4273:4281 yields 13.3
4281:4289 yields 13.2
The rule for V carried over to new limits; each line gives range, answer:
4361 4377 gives 13.7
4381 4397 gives 9.56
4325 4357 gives 11.8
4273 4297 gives 11.4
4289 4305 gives 9.14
